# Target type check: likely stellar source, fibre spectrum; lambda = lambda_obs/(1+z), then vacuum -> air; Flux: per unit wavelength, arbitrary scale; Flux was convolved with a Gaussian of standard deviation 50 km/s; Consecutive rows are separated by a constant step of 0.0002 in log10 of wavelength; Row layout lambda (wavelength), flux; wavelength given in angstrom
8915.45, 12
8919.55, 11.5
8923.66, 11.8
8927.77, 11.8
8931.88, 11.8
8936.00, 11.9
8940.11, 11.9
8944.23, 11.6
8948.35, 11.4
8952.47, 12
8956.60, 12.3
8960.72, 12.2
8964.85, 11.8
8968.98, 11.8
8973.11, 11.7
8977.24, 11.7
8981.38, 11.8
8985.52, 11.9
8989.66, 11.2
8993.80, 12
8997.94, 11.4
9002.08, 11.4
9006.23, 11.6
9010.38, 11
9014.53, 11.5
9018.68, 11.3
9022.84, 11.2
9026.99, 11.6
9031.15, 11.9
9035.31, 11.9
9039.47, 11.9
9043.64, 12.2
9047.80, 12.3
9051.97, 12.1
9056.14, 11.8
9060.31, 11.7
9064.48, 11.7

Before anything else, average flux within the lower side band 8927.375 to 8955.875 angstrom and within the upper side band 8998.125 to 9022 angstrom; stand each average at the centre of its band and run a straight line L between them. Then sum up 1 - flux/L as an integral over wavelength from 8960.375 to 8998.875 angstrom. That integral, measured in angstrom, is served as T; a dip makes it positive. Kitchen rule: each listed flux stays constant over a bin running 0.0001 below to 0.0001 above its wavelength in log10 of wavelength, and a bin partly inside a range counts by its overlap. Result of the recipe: -0.6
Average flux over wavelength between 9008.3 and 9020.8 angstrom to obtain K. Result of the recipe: 11.3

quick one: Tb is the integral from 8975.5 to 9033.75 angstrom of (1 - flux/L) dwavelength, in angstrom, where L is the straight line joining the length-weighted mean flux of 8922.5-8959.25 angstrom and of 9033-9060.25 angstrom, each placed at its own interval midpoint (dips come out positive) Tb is 2.0 angstrom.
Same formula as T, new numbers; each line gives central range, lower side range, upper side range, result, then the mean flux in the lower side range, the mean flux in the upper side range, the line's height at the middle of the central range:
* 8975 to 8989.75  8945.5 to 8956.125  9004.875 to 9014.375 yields -0.23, 11.8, 11.3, 11.5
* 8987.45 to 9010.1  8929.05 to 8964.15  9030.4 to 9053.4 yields 0.94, 11.9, 12.1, 12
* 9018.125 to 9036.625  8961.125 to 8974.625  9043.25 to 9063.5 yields 0.54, 11.8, 12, 11.9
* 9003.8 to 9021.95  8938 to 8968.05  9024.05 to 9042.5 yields 0.75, 11.9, 11.8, 11.8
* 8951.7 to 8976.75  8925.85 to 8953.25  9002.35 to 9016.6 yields -0.70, 11.8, 11.4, 11.6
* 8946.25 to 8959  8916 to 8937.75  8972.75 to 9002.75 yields -0.20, 11.8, 11.6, 11.7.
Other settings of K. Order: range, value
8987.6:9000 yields 11.5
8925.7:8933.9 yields 11.8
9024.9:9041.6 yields 11.8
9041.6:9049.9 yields 12.3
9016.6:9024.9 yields 11.2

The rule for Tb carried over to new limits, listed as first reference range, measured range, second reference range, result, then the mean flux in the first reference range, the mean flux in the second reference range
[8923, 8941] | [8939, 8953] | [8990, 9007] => 0.12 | 11.8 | 11.6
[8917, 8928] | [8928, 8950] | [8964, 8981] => -0.03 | 11.7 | 11.8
